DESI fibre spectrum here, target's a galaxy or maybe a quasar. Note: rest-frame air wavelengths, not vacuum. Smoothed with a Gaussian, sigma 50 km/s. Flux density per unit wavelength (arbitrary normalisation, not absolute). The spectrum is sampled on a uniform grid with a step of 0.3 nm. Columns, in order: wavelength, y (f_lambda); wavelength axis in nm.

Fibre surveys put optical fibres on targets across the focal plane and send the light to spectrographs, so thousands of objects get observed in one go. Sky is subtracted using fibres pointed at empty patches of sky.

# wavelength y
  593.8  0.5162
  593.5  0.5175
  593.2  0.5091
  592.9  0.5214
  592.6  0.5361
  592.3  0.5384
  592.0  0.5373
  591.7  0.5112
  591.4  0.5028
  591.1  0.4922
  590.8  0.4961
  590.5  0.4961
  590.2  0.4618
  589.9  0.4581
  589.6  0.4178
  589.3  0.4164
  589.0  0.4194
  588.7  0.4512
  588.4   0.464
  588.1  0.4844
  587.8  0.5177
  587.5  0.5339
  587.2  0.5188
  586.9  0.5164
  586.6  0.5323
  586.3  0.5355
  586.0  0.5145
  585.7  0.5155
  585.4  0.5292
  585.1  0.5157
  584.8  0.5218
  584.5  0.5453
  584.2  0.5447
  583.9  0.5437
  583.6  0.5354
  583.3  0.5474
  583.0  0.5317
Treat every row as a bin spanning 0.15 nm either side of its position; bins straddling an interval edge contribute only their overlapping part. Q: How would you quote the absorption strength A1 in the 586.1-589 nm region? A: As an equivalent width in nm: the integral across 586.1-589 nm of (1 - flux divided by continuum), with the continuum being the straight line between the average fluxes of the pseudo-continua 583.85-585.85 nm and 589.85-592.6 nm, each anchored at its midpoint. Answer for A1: 0.10 nm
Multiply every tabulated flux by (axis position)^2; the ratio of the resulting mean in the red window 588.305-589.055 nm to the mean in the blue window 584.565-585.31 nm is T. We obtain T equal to 0.9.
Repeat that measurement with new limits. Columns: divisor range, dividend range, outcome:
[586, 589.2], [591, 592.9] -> 1.06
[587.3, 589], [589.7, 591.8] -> 1.01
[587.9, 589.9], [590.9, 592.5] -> 1.17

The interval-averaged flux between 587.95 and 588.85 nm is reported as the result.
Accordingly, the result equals 0.467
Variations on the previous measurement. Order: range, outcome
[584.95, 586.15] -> 0.519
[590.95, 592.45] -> 0.516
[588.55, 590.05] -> 0.433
